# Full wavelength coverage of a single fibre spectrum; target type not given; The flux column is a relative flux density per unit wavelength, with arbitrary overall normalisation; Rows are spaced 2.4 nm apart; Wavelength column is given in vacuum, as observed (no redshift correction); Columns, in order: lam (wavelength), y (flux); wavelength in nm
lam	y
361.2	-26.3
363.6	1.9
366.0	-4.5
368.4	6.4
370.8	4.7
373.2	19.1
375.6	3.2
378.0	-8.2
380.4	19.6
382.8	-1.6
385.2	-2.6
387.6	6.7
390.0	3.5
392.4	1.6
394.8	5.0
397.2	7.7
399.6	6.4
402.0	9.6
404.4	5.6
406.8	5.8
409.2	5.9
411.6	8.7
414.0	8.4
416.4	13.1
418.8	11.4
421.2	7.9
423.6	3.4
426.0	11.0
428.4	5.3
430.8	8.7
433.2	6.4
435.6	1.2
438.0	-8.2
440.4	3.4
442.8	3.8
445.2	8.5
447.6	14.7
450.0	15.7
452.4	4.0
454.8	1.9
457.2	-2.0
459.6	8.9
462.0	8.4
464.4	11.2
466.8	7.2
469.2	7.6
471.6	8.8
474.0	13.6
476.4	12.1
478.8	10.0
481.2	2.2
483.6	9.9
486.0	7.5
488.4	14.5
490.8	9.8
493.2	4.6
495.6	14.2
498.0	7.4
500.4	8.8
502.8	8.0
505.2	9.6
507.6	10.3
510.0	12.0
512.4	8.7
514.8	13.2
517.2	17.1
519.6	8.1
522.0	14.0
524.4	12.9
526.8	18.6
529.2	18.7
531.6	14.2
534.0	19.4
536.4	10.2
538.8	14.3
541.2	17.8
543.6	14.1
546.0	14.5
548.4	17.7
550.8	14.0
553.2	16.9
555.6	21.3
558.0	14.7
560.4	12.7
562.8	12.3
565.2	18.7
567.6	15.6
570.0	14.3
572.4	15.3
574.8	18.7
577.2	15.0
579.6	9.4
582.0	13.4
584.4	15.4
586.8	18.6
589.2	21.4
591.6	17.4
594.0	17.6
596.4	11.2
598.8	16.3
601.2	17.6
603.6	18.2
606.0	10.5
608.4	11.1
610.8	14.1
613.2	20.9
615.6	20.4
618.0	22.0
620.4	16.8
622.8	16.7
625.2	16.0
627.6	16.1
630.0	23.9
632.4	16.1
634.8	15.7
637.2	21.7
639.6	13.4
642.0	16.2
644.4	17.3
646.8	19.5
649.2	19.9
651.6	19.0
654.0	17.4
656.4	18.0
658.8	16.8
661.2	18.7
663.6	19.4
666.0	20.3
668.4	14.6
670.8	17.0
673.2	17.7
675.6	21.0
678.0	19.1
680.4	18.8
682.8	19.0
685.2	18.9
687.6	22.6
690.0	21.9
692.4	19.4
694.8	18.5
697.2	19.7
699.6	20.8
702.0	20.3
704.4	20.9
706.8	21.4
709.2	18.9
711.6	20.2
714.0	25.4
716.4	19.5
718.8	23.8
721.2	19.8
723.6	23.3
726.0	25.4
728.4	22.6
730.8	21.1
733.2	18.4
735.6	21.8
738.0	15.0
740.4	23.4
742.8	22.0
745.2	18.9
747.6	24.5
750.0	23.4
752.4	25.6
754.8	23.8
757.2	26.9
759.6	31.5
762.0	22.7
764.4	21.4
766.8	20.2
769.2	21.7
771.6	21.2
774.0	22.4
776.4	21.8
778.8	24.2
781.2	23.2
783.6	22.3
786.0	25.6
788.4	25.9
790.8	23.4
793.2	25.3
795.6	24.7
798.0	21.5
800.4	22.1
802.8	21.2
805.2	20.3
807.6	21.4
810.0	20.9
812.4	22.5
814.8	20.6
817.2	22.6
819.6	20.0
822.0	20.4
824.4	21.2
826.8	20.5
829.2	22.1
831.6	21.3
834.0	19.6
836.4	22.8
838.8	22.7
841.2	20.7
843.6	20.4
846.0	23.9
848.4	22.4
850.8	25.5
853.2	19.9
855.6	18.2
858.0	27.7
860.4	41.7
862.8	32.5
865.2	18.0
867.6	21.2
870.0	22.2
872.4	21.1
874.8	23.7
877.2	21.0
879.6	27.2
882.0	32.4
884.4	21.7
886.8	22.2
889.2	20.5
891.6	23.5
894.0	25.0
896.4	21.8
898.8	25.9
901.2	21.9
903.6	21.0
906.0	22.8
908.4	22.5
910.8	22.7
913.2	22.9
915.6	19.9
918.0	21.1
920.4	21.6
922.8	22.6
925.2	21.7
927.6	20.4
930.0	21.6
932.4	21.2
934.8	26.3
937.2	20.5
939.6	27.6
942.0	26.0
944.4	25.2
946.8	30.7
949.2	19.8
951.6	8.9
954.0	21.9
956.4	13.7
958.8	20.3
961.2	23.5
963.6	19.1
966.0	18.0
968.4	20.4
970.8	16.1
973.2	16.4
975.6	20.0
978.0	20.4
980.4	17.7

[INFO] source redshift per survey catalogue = 0.31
